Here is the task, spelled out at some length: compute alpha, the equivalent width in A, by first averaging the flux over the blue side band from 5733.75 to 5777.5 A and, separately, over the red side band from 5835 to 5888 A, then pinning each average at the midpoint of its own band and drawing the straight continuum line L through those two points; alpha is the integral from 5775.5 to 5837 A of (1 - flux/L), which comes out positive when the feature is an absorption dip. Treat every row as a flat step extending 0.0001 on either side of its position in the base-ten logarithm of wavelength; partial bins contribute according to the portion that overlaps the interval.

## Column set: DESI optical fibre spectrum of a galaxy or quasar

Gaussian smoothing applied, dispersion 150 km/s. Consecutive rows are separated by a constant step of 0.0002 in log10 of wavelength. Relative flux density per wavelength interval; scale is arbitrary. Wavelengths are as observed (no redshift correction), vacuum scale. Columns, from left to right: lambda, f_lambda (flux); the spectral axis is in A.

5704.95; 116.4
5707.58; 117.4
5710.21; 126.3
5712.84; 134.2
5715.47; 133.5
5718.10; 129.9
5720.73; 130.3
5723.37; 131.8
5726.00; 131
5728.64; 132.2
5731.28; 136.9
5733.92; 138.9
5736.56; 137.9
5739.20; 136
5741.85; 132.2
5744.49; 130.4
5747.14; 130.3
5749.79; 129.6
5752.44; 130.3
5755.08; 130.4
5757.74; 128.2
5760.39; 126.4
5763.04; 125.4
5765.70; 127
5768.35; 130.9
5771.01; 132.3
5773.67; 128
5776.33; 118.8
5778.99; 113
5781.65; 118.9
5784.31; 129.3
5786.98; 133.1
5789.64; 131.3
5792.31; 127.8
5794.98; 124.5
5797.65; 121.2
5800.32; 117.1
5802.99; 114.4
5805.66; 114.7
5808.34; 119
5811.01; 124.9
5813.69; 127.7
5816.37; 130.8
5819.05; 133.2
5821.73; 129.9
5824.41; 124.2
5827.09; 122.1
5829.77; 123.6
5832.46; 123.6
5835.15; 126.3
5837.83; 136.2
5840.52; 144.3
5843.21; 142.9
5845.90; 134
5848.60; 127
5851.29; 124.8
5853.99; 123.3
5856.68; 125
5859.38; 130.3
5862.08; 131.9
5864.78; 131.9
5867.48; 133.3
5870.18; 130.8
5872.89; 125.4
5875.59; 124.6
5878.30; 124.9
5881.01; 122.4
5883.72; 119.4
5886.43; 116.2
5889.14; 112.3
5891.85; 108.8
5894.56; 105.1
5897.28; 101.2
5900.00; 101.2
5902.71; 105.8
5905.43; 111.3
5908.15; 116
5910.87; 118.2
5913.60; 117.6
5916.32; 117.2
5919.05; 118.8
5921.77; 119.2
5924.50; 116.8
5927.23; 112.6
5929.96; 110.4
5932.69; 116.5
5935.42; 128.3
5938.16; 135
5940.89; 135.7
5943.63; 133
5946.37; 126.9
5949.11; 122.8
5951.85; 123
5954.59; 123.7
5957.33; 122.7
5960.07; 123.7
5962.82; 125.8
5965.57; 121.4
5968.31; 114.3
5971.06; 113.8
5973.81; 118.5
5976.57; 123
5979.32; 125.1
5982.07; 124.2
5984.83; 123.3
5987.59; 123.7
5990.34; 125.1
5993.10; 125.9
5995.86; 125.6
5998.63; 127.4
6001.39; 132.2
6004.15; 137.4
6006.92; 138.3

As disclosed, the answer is 2.54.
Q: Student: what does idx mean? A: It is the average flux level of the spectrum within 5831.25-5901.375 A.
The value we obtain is 124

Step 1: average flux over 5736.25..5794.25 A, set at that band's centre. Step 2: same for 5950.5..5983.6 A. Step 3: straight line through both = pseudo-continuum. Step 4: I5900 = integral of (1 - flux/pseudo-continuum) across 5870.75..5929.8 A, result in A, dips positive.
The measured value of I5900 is 4.2 A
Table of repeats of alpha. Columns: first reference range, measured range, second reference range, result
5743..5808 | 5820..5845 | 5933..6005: -1.0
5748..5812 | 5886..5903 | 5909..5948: 2.2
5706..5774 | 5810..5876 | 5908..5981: -1.7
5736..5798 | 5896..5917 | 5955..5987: 2.2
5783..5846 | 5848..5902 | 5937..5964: 2.8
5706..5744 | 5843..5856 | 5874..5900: -1.2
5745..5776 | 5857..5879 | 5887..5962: -1.3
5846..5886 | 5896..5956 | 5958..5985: 2.3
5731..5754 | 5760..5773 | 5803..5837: 0.2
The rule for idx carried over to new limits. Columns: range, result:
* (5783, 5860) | 127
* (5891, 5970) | 118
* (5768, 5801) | 125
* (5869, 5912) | 115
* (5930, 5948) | 128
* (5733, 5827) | 127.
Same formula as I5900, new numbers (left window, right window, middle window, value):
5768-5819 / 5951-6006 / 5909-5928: 1.0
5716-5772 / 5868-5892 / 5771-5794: 0.6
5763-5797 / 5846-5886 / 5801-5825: 0.4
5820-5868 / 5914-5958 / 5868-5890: 0.8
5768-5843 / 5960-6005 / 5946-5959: 0.1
